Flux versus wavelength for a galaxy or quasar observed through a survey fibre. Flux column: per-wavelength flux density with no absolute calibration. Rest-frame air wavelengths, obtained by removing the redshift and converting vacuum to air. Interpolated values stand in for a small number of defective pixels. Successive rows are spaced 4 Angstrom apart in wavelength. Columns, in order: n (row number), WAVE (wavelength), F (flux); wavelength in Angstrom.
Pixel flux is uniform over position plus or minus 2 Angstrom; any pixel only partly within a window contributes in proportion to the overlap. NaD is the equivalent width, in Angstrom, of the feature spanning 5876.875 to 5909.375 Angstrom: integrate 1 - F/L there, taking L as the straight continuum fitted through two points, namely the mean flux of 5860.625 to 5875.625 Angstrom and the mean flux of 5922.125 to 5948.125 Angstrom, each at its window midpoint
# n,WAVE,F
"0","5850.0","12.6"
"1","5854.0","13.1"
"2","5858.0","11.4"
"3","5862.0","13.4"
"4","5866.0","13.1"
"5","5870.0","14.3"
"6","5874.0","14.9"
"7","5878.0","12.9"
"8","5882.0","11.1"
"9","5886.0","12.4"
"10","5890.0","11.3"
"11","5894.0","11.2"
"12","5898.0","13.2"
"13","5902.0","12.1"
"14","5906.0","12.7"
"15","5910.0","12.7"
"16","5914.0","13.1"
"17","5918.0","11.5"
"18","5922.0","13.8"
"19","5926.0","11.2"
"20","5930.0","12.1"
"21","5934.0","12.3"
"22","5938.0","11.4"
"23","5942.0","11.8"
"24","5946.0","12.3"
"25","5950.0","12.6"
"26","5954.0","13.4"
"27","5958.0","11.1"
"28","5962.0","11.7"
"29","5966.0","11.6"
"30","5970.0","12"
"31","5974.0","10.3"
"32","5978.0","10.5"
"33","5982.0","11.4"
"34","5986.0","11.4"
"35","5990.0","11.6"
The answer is 2.6 Angstrom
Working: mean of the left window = 13.9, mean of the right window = 12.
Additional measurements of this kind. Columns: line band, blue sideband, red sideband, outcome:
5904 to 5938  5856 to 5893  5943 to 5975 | -0.2 Angstrom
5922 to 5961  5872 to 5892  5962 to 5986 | -1.4 Angstrom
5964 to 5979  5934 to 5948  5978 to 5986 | 0.3 Angstrom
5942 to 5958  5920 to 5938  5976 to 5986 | -0.9 Angstrom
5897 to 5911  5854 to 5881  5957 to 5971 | 0.0 Angstrom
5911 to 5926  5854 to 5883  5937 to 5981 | -0.3 Angstrom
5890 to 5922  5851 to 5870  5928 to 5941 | -0.2 Angstrom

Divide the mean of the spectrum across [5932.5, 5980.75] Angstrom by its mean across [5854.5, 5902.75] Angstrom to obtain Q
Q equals 0.93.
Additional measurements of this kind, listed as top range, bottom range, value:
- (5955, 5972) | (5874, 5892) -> 0.96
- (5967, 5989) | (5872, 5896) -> 0.91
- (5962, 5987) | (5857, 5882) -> 0.85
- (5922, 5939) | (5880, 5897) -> 1.04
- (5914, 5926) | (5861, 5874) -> 0.90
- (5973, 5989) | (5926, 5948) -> 0.92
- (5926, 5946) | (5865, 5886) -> 0.90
